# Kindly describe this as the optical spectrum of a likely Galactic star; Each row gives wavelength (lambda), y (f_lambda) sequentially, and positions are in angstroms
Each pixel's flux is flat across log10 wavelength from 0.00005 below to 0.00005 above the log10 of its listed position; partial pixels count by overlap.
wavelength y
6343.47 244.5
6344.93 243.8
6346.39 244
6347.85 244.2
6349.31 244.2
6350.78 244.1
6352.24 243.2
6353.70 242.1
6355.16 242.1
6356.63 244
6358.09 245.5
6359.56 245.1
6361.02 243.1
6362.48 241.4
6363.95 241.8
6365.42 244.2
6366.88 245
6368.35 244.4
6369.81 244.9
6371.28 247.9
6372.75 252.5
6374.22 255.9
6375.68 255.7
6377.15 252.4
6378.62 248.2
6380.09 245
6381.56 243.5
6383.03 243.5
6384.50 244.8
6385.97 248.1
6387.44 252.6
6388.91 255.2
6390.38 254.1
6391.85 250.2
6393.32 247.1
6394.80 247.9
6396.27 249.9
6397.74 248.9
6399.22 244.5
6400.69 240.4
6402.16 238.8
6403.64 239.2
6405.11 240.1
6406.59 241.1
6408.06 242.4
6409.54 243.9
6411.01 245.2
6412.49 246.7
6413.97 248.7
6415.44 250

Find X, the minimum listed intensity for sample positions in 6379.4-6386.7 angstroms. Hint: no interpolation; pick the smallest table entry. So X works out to 243.5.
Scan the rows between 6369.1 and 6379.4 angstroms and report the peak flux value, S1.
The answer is 255.9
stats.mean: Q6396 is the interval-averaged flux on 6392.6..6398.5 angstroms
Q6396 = 248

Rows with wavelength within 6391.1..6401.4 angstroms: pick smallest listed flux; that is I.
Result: 240.4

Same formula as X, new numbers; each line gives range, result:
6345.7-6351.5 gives 244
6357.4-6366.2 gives 241.4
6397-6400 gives 244.5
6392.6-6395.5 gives 247.1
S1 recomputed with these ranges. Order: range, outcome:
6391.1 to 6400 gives 250.2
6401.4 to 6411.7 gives 245.2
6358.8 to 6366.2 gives 245.1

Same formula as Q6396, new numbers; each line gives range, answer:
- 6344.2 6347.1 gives 244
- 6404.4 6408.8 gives 241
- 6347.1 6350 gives 244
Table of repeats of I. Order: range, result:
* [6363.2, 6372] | 241.8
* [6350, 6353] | 243.2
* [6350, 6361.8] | 242.1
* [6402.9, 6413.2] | 239.2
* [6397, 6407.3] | 238.8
